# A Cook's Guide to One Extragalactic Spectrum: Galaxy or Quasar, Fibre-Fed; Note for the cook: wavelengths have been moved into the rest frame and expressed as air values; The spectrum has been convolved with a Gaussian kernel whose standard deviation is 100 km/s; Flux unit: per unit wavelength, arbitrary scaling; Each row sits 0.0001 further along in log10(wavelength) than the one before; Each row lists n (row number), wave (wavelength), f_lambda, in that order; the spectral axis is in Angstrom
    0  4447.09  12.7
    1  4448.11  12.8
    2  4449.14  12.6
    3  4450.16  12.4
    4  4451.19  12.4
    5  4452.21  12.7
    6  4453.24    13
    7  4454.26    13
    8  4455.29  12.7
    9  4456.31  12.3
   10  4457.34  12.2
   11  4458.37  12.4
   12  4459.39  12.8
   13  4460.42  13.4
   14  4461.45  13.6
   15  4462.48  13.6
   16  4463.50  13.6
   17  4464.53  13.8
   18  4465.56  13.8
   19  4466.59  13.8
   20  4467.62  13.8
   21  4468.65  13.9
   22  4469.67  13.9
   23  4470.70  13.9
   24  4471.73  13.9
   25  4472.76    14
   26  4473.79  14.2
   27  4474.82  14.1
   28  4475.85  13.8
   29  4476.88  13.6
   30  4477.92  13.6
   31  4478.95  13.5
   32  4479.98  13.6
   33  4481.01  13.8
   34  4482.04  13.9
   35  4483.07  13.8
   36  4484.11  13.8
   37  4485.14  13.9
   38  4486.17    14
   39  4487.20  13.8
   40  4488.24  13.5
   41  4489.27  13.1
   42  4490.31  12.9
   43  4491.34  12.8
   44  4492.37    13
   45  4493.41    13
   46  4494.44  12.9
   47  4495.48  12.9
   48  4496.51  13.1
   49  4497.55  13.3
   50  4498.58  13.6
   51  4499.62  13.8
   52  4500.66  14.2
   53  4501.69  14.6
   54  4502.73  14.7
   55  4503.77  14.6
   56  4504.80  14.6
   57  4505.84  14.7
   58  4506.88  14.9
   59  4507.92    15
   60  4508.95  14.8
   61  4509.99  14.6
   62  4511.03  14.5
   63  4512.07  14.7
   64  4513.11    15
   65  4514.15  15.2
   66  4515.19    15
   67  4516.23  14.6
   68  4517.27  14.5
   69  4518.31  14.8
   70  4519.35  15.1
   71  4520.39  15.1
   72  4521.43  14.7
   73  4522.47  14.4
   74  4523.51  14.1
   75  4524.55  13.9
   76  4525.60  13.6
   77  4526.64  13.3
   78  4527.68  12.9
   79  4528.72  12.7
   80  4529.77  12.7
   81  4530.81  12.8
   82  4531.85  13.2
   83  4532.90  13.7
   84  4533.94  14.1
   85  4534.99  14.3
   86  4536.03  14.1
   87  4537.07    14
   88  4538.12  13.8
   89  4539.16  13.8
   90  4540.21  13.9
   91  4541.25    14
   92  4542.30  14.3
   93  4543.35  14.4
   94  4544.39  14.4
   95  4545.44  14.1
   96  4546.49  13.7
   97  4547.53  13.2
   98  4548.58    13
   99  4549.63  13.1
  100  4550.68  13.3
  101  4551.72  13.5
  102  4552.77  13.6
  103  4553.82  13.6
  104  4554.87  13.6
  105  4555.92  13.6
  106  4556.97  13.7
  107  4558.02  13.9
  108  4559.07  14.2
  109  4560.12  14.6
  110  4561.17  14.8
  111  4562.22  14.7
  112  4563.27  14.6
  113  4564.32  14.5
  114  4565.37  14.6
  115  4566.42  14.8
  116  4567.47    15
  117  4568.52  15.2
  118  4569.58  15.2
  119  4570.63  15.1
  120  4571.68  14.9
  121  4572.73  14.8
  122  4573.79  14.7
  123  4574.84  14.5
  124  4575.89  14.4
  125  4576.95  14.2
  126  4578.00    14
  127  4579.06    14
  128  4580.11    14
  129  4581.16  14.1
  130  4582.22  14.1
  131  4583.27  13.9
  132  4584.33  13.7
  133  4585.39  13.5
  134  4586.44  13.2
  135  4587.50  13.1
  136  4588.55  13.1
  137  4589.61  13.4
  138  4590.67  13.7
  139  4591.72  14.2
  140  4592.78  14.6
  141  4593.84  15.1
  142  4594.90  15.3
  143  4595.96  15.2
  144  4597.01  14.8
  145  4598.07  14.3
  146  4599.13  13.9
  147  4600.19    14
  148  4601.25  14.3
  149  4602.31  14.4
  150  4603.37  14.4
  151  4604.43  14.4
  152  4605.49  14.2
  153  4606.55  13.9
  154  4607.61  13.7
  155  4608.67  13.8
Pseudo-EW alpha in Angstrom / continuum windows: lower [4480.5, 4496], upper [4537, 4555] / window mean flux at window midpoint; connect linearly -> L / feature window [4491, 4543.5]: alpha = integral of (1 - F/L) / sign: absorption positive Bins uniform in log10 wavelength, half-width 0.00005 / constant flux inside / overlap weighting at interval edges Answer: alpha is -1.8 Angstrom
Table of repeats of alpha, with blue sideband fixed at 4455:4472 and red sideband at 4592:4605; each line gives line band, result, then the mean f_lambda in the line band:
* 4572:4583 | 0.06 Angstrom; 14.3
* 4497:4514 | -0.92 Angstrom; 14.5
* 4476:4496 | 0.19 Angstrom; 13.4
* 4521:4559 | 0.93 Angstrom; 13.7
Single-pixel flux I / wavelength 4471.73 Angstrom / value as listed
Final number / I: 13.9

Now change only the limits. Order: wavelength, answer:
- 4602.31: 14.4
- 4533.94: 14.1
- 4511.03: 14.5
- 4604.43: 14.4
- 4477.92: 13.6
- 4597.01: 14.8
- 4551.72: 13.5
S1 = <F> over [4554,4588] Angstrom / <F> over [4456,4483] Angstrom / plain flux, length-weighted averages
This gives 1.1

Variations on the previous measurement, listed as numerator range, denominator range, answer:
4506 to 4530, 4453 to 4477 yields 1.07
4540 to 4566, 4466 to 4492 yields 1.02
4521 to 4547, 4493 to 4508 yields 0.99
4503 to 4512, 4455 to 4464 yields 1.13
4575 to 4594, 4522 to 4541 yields 1.02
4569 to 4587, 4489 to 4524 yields 1.00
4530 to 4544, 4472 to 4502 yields 1.02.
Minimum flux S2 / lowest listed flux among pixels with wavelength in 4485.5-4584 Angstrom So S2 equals 12.7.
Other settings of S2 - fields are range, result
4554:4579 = 13.6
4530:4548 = 12.8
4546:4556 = 13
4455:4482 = 12.2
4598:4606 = 13.9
